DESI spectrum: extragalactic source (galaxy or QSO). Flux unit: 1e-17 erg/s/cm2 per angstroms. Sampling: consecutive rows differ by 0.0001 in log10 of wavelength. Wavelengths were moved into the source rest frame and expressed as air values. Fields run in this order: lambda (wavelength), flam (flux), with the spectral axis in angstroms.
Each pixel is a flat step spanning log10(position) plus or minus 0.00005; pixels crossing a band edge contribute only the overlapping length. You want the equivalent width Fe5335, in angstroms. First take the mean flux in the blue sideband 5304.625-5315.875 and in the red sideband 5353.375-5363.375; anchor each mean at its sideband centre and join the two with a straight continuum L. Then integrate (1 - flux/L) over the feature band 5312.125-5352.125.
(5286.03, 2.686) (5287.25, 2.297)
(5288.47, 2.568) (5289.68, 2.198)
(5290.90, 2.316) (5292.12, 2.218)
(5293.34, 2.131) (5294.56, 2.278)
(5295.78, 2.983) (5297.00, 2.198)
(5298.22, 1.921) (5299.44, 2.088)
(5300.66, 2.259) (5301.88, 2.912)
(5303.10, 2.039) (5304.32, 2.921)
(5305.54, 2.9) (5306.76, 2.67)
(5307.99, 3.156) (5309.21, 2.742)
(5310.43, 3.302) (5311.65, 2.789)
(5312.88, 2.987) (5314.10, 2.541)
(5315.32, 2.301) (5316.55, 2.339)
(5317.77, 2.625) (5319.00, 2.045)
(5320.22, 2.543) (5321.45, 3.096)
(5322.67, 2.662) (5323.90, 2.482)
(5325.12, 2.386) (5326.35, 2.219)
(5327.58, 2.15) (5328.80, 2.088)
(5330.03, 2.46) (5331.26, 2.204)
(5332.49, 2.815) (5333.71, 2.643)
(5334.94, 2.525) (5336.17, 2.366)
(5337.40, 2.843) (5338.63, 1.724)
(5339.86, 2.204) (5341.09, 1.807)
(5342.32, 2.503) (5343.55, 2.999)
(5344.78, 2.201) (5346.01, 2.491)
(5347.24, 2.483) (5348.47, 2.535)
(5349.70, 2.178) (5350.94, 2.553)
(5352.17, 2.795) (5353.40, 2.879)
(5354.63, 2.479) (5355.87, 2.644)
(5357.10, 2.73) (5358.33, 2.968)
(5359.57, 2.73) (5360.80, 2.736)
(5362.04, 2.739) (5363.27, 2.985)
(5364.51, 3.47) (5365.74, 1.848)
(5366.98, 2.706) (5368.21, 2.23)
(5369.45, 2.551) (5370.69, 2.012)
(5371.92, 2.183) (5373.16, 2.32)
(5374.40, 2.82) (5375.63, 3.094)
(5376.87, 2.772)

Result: 5.0 angstroms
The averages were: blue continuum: 2.83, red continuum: 2.75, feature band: 2.44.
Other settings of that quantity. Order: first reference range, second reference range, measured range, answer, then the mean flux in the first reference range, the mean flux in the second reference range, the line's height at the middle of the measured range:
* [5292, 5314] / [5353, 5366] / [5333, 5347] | 1.6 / 2.59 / 2.77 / 2.71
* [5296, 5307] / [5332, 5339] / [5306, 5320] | -1.2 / 2.45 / 2.51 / 2.47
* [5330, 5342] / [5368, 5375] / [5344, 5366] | -2.8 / 2.36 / 2.36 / 2.36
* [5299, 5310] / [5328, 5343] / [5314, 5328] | 0.2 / 2.65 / 2.35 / 2.49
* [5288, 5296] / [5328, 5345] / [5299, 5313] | -2.2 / 2.35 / 2.39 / 2.36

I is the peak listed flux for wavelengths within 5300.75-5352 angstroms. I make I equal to 3.302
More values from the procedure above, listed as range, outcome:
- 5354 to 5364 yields 2.985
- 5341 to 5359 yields 2.999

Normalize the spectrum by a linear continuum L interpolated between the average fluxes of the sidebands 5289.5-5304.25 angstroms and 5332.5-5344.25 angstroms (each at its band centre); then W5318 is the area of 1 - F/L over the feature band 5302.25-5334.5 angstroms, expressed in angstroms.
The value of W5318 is -2.9 angstroms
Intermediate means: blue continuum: 2.32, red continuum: 2.42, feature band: 2.58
